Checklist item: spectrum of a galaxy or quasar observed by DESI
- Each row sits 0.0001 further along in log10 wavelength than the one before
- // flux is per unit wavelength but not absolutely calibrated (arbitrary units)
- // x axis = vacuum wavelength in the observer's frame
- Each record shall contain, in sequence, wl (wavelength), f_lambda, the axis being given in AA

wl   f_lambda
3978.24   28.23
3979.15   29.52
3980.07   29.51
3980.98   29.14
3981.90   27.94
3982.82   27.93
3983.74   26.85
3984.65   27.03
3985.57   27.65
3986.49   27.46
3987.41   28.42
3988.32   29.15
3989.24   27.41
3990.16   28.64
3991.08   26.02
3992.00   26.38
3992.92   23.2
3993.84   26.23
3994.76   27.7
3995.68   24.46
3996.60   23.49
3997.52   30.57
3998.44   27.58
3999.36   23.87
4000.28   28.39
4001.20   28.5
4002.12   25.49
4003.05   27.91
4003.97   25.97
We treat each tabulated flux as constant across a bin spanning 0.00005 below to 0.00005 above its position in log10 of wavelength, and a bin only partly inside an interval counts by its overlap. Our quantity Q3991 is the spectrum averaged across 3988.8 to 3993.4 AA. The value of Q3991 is 26.3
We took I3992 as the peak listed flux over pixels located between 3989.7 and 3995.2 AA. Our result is 28.64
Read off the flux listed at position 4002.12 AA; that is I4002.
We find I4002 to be 25.49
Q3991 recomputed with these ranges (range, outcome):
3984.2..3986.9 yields 27.3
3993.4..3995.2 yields 27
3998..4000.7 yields 26.6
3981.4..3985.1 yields 27.4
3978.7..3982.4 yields 29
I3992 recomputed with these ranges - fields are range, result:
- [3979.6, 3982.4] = 29.51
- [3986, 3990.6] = 29.15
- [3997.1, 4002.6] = 30.57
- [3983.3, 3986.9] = 27.65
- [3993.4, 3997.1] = 27.7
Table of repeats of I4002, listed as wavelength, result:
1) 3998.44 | 27.58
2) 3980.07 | 29.51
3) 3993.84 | 26.23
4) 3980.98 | 29.14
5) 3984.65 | 27.03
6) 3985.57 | 27.65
